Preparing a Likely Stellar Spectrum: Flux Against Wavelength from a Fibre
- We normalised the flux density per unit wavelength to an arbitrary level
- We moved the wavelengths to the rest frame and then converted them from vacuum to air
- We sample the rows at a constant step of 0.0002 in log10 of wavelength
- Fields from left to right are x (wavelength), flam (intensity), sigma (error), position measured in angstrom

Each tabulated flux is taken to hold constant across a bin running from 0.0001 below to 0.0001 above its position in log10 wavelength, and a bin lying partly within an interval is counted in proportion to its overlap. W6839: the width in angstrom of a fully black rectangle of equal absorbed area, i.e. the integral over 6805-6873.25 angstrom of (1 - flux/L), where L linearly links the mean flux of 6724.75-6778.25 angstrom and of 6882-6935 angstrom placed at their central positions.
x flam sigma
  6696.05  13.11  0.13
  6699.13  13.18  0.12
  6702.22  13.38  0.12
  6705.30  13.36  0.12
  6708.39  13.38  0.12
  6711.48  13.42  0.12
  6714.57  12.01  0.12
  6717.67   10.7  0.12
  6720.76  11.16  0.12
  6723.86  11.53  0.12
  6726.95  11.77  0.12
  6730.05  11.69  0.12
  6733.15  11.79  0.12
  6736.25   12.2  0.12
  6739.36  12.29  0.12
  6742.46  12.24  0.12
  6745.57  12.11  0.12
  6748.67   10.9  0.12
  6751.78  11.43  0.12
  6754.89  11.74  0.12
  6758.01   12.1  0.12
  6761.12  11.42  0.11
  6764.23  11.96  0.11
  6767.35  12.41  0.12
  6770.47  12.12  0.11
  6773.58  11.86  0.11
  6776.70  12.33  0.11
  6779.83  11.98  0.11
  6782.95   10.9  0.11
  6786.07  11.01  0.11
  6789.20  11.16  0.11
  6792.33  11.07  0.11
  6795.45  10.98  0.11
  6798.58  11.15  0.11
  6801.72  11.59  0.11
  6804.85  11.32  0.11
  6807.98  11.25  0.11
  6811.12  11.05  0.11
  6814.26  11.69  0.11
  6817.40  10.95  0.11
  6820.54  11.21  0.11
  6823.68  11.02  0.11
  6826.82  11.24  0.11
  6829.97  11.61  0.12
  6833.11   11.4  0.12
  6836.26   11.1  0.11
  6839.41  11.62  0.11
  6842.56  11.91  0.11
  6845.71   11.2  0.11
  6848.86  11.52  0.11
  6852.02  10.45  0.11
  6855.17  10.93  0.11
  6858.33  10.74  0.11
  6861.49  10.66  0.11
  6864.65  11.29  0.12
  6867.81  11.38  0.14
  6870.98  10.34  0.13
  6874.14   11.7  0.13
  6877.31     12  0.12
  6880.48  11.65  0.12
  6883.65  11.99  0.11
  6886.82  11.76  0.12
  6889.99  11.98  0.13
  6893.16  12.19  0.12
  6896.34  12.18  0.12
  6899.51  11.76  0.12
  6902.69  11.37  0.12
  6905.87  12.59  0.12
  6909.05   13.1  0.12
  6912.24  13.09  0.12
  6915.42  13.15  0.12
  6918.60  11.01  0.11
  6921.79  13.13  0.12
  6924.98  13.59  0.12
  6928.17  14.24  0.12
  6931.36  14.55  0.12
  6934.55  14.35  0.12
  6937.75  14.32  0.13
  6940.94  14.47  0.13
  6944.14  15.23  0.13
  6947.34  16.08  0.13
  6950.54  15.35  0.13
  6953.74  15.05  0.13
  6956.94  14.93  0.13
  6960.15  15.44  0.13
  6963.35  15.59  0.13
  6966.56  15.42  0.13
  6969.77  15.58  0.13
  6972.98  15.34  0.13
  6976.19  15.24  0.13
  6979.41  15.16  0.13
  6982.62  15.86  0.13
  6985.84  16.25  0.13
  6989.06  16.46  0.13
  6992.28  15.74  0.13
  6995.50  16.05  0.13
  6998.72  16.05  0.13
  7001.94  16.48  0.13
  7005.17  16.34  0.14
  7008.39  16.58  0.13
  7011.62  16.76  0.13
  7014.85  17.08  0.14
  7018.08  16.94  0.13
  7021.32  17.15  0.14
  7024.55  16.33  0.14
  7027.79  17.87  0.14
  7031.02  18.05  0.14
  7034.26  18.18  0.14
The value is 6.4 angstrom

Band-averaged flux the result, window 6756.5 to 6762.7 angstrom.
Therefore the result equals 11.8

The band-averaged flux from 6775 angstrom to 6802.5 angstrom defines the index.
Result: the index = 11.3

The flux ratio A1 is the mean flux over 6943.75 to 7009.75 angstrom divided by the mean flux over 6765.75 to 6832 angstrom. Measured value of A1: 1.38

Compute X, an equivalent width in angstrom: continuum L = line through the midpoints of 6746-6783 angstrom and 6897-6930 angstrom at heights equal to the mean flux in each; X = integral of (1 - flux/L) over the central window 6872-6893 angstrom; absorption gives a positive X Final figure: 1.2 angstrom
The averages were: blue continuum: 11.8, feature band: 11.8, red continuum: 12.7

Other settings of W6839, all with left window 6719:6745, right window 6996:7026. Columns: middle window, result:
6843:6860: 3.49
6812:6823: 1.70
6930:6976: 1.46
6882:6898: 2.78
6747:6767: 1.01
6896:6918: 3.59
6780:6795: 1.96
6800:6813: 1.78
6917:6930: 1.81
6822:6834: 1.93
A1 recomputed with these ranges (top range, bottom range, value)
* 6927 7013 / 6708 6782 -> 1.30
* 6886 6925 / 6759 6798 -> 1.06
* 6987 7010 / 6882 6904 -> 1.37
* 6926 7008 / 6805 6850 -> 1.36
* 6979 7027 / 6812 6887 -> 1.45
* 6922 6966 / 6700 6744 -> 1.21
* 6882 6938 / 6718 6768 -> 1.09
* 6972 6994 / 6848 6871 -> 1.44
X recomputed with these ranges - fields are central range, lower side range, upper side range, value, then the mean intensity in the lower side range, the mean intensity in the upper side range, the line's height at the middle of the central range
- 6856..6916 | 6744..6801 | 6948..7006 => 8.9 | 11.6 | 15.7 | 13.9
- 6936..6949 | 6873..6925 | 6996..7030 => -1.0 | 12.2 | 16.8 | 13.9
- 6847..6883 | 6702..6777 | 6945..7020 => 7.3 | 12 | 15.9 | 14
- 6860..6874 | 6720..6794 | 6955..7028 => 2.8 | 11.7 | 16.1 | 13.8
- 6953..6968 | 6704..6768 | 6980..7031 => 0.5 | 12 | 16.6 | 15.8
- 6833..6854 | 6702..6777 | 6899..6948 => 2.5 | 12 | 13.5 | 12.9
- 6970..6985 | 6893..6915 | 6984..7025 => -0.1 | 12.4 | 16.5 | 15.4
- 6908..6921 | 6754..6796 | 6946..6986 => 1.6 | 11.7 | 15.5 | 14.4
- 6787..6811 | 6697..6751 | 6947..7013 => 3.7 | 12.2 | 15.8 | 13.2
